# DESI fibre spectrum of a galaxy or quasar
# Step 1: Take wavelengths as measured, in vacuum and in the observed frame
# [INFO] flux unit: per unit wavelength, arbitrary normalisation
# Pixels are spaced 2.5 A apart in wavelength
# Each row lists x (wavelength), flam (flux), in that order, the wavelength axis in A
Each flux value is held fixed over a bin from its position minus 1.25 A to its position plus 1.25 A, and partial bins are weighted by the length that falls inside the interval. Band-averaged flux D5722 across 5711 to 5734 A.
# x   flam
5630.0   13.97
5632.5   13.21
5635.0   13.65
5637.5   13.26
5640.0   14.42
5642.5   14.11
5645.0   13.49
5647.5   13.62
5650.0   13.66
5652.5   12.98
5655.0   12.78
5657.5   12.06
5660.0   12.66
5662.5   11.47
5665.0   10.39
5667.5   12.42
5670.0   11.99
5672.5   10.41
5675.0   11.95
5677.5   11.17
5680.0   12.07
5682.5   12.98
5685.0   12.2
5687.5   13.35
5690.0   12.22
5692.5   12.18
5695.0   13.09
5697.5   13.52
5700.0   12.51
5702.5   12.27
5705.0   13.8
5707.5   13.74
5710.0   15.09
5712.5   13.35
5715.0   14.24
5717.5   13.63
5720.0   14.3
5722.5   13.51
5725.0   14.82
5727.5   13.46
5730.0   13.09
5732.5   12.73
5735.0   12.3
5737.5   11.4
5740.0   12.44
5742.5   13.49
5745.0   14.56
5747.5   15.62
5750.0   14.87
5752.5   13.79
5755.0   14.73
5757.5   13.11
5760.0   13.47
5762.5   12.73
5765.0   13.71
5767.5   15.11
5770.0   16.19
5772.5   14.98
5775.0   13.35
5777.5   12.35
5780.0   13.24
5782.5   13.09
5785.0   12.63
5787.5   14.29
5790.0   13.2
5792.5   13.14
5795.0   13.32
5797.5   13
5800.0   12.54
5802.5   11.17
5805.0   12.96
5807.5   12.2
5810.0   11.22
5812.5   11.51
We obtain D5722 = 13.7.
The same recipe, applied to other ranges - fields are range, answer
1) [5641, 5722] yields 12.8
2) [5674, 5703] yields 12.5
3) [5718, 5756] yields 13.7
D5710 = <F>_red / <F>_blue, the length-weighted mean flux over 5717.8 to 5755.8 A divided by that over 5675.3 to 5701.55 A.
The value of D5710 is 1.09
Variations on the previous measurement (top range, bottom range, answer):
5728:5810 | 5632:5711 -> 1.05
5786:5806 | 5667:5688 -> 1.08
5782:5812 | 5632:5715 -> 0.99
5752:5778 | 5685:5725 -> 1.05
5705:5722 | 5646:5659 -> 1.08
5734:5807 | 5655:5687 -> 1.13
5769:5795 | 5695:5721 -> 1.00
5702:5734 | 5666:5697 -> 1.13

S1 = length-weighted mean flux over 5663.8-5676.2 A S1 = 11.4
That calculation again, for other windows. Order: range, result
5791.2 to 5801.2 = 13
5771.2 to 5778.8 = 13.6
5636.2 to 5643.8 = 13.9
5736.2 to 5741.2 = 11.9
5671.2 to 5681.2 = 11.4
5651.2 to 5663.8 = 12.4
